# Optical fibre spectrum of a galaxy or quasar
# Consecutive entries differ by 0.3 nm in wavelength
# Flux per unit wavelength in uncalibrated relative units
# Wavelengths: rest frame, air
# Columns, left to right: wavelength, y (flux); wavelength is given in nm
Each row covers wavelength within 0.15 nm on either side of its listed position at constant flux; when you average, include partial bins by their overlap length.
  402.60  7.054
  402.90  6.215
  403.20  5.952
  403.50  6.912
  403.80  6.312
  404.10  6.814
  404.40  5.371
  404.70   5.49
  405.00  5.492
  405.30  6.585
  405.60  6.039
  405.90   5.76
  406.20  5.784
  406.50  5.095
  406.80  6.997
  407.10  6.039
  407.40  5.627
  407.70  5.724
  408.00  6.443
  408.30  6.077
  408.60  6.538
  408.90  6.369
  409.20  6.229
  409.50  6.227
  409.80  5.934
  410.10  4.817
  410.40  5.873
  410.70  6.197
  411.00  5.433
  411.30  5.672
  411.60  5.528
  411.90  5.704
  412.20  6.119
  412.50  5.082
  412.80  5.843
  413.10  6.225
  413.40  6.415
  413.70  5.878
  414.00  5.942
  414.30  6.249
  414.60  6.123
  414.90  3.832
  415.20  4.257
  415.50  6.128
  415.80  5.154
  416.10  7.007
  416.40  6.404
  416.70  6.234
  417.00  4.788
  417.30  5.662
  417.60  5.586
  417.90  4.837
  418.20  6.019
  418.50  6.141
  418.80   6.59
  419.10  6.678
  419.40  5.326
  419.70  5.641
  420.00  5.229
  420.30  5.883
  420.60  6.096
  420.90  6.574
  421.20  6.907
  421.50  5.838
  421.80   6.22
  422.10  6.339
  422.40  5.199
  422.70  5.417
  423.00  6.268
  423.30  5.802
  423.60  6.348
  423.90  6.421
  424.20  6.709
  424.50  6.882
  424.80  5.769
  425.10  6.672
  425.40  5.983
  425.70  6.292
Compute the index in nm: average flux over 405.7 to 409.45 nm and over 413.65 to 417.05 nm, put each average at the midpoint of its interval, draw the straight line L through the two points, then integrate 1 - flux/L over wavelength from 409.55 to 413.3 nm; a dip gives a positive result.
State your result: 0.09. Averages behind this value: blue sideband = 6.06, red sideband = 5.69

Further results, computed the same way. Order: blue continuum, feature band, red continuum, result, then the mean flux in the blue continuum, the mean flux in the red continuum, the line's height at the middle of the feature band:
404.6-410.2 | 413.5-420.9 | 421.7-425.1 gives 0.39 nm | 5.98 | 6.15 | 6.08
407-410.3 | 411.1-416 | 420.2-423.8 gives 0.31 nm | 6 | 6.08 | 6.03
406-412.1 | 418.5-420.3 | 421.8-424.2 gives 0.03 nm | 5.92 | 6.03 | 6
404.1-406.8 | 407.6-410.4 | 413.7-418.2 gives -0.13 nm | 5.84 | 5.61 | 5.76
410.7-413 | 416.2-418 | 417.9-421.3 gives 0.08 nm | 5.68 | 6.03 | 5.92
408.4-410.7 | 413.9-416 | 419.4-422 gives 0.21 nm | 6.01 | 6.01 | 6.01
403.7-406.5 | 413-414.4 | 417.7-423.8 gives -0.05 nm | 5.91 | 5.97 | 5.94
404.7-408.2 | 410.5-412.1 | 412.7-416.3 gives 0.03 nm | 5.94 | 5.76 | 5.83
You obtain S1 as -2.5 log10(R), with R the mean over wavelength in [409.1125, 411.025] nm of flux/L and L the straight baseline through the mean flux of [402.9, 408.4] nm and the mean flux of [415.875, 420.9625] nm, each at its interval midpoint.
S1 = 0.03 mag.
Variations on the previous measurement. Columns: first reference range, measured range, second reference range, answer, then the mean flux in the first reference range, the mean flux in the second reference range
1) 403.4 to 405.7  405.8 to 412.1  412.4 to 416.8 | 0.01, 6.11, 5.79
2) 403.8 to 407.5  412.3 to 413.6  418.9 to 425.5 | 0.02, 5.94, 6.1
